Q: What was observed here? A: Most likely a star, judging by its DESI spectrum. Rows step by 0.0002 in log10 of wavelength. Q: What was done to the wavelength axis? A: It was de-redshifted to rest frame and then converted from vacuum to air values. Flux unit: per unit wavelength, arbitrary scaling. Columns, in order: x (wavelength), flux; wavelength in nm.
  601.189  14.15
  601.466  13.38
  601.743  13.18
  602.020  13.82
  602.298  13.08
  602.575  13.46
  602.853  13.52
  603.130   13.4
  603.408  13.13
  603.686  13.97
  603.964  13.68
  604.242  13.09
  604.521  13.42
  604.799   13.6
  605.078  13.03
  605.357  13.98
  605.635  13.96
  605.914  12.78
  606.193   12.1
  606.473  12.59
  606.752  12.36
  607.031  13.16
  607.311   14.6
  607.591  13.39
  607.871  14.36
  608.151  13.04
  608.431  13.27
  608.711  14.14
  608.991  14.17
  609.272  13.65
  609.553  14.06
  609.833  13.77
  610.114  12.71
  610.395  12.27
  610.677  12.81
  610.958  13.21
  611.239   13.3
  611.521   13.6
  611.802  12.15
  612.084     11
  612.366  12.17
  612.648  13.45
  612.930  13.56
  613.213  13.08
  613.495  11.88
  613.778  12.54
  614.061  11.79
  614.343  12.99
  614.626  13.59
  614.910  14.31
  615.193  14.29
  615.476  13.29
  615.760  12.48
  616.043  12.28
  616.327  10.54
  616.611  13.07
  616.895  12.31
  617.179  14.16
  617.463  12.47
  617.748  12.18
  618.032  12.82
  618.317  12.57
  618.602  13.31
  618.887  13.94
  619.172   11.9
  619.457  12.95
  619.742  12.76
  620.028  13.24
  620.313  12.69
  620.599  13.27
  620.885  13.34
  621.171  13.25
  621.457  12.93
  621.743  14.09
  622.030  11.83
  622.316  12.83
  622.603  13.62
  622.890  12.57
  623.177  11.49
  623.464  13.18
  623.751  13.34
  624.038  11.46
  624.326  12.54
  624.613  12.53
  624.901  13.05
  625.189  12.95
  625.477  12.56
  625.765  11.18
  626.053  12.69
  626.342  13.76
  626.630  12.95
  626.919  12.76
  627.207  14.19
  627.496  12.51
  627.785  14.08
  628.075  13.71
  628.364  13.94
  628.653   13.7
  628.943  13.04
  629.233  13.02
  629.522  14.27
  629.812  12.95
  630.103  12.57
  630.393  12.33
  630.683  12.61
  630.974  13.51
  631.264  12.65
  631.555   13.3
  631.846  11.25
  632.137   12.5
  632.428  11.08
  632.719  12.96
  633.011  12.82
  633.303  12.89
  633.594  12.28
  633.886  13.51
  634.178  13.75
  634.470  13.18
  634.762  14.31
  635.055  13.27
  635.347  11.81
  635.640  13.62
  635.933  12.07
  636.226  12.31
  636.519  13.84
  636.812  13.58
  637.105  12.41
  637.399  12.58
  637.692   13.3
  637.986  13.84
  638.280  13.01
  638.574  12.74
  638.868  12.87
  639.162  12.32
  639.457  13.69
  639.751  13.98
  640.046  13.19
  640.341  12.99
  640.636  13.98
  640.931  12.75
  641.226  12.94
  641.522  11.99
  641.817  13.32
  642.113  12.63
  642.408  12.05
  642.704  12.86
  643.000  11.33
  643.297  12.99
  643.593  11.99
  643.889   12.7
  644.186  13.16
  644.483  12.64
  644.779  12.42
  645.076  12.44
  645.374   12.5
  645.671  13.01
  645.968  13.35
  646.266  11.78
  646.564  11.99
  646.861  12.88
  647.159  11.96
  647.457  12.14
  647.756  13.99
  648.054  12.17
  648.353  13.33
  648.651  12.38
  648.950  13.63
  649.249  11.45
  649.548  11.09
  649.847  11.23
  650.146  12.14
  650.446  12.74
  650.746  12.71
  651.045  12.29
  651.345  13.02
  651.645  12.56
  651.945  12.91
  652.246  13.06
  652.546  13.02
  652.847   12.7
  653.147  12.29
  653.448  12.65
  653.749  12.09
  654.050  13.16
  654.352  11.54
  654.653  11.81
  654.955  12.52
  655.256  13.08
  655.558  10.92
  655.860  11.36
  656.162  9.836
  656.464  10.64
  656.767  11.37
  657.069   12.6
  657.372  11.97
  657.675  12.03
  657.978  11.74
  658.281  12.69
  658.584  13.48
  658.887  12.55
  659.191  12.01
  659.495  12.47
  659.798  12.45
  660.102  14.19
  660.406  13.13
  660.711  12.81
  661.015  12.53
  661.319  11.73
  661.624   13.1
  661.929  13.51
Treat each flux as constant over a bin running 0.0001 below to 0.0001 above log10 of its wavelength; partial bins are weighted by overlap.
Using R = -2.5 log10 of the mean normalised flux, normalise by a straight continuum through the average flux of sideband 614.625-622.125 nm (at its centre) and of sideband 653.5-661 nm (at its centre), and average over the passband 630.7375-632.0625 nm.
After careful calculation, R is 0.00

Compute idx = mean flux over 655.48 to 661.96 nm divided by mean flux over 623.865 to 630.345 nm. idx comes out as 0.94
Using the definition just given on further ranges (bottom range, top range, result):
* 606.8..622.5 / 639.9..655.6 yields 0.96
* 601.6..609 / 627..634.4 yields 0.97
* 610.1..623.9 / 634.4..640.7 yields 1.02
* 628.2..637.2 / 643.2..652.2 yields 0.97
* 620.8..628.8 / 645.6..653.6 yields 0.97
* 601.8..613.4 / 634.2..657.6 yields 0.95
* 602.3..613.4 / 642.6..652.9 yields 0.95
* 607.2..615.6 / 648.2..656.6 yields 0.93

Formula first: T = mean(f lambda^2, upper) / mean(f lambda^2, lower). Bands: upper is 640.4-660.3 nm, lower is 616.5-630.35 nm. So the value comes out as 1.04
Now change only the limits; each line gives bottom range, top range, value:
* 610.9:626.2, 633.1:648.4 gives 1.08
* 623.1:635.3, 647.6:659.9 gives 1.03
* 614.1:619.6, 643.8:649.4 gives 1.08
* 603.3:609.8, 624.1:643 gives 1.05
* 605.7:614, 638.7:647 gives 1.08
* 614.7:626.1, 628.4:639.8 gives 1.06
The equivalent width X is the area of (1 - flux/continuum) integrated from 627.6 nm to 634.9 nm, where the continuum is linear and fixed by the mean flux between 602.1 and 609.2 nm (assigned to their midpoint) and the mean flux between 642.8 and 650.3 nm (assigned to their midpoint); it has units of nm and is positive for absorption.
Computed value -0.14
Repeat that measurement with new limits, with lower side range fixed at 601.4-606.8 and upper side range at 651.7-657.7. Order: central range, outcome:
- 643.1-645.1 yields -0.04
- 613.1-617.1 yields 0.08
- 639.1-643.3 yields -0.16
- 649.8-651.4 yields -0.03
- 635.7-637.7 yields -0.06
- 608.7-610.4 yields -0.06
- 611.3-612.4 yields 0.07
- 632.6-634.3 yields -0.06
